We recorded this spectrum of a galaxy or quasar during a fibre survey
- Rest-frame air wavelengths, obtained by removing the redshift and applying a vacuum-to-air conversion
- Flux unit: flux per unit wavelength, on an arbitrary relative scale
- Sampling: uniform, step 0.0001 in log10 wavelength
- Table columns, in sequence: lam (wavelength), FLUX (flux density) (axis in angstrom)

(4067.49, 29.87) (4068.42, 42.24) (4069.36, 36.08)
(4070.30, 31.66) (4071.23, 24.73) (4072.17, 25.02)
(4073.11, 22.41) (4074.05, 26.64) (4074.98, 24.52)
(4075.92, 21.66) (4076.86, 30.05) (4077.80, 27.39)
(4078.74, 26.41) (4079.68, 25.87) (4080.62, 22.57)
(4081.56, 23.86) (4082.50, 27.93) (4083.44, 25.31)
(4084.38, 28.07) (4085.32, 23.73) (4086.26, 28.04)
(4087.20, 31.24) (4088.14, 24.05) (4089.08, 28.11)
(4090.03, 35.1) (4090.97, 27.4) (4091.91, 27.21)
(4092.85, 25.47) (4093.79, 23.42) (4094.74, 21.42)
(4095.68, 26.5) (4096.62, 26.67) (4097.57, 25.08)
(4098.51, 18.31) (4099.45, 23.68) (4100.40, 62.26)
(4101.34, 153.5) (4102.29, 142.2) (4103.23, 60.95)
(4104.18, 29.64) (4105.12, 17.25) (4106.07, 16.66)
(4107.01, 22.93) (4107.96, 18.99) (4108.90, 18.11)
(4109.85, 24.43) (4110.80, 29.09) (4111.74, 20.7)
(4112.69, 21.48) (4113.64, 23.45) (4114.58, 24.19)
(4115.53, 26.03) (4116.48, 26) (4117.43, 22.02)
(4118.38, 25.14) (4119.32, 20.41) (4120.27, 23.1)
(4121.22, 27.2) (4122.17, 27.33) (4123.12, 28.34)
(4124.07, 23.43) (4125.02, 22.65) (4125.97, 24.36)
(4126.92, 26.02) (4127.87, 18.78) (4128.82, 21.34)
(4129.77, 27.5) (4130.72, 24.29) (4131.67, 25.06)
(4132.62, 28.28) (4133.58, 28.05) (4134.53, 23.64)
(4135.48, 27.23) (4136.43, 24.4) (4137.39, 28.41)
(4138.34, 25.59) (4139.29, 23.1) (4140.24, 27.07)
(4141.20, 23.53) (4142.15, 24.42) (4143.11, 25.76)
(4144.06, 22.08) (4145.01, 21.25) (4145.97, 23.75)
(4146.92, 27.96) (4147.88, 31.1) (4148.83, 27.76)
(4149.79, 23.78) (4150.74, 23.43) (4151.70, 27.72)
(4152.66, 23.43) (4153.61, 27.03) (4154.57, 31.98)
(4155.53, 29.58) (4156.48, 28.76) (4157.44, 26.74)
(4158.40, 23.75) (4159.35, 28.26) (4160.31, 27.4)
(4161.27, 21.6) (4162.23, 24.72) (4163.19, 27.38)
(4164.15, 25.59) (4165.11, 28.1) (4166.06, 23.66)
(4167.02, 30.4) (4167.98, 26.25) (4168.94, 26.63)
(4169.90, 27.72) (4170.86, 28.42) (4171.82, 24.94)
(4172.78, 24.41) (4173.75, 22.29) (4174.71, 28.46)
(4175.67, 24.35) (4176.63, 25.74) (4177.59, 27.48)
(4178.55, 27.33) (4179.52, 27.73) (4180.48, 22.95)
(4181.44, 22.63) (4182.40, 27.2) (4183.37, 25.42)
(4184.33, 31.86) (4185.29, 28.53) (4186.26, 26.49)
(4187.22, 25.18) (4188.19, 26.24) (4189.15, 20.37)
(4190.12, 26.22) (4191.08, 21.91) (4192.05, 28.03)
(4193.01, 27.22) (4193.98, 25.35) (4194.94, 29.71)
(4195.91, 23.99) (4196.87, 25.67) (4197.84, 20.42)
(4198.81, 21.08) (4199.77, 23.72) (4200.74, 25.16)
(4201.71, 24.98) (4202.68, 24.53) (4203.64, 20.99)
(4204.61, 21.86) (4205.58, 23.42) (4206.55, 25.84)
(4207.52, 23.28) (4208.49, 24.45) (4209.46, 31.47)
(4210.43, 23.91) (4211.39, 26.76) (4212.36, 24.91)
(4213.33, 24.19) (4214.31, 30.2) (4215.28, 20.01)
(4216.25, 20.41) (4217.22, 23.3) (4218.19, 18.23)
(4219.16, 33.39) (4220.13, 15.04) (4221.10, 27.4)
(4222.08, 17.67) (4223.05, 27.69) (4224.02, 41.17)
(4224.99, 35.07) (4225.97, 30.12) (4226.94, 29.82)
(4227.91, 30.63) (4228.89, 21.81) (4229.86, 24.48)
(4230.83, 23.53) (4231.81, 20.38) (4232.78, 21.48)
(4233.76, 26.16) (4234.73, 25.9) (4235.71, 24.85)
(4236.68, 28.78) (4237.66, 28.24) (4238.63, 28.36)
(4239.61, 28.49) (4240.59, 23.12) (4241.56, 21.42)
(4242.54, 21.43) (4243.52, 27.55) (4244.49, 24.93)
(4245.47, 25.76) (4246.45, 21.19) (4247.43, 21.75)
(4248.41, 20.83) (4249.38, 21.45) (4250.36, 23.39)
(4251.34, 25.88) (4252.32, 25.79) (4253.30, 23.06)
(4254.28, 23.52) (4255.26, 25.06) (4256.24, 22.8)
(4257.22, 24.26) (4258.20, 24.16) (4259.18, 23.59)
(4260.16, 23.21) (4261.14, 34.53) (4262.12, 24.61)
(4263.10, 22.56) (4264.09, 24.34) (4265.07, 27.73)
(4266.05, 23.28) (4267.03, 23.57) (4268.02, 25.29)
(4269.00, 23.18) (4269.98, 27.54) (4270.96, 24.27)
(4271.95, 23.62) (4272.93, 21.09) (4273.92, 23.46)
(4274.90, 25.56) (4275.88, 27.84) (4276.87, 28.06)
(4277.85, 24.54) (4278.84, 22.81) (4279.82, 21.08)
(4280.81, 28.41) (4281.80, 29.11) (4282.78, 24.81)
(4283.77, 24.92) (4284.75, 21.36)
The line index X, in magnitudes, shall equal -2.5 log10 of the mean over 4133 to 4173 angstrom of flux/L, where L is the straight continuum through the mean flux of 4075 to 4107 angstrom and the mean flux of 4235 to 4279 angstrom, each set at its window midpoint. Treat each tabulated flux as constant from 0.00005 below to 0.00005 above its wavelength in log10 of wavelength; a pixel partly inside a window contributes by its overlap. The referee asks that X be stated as 0.185 mag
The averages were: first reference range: 34.8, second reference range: 24.7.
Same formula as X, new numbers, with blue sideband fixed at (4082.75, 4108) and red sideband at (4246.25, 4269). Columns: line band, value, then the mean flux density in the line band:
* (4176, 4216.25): 0.156 mag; 25.2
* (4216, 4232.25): 0.034 mag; 26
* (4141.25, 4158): 0.241 mag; 26.2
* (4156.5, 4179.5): 0.191 mag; 26.2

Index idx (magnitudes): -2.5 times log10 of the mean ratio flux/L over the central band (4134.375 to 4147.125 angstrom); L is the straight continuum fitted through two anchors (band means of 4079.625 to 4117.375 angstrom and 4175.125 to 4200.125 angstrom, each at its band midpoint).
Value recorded 0.18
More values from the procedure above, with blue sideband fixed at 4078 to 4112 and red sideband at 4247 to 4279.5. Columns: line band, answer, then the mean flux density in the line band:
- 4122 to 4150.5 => 0.24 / 25.2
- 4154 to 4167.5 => 0.12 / 27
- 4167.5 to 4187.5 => 0.11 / 26.3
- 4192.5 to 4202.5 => 0.14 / 24.7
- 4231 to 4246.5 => 0.04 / 24.9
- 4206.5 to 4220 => 0.10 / 24.7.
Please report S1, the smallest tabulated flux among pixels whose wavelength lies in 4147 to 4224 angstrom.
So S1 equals 15.04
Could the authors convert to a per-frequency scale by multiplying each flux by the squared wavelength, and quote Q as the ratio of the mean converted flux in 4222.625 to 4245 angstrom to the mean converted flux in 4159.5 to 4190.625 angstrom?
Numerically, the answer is 1.1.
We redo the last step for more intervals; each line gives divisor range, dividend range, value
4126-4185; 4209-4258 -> 1.01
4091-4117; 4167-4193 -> 0.77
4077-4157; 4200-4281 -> 0.92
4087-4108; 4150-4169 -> 0.70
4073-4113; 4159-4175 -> 0.84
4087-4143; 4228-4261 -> 0.86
